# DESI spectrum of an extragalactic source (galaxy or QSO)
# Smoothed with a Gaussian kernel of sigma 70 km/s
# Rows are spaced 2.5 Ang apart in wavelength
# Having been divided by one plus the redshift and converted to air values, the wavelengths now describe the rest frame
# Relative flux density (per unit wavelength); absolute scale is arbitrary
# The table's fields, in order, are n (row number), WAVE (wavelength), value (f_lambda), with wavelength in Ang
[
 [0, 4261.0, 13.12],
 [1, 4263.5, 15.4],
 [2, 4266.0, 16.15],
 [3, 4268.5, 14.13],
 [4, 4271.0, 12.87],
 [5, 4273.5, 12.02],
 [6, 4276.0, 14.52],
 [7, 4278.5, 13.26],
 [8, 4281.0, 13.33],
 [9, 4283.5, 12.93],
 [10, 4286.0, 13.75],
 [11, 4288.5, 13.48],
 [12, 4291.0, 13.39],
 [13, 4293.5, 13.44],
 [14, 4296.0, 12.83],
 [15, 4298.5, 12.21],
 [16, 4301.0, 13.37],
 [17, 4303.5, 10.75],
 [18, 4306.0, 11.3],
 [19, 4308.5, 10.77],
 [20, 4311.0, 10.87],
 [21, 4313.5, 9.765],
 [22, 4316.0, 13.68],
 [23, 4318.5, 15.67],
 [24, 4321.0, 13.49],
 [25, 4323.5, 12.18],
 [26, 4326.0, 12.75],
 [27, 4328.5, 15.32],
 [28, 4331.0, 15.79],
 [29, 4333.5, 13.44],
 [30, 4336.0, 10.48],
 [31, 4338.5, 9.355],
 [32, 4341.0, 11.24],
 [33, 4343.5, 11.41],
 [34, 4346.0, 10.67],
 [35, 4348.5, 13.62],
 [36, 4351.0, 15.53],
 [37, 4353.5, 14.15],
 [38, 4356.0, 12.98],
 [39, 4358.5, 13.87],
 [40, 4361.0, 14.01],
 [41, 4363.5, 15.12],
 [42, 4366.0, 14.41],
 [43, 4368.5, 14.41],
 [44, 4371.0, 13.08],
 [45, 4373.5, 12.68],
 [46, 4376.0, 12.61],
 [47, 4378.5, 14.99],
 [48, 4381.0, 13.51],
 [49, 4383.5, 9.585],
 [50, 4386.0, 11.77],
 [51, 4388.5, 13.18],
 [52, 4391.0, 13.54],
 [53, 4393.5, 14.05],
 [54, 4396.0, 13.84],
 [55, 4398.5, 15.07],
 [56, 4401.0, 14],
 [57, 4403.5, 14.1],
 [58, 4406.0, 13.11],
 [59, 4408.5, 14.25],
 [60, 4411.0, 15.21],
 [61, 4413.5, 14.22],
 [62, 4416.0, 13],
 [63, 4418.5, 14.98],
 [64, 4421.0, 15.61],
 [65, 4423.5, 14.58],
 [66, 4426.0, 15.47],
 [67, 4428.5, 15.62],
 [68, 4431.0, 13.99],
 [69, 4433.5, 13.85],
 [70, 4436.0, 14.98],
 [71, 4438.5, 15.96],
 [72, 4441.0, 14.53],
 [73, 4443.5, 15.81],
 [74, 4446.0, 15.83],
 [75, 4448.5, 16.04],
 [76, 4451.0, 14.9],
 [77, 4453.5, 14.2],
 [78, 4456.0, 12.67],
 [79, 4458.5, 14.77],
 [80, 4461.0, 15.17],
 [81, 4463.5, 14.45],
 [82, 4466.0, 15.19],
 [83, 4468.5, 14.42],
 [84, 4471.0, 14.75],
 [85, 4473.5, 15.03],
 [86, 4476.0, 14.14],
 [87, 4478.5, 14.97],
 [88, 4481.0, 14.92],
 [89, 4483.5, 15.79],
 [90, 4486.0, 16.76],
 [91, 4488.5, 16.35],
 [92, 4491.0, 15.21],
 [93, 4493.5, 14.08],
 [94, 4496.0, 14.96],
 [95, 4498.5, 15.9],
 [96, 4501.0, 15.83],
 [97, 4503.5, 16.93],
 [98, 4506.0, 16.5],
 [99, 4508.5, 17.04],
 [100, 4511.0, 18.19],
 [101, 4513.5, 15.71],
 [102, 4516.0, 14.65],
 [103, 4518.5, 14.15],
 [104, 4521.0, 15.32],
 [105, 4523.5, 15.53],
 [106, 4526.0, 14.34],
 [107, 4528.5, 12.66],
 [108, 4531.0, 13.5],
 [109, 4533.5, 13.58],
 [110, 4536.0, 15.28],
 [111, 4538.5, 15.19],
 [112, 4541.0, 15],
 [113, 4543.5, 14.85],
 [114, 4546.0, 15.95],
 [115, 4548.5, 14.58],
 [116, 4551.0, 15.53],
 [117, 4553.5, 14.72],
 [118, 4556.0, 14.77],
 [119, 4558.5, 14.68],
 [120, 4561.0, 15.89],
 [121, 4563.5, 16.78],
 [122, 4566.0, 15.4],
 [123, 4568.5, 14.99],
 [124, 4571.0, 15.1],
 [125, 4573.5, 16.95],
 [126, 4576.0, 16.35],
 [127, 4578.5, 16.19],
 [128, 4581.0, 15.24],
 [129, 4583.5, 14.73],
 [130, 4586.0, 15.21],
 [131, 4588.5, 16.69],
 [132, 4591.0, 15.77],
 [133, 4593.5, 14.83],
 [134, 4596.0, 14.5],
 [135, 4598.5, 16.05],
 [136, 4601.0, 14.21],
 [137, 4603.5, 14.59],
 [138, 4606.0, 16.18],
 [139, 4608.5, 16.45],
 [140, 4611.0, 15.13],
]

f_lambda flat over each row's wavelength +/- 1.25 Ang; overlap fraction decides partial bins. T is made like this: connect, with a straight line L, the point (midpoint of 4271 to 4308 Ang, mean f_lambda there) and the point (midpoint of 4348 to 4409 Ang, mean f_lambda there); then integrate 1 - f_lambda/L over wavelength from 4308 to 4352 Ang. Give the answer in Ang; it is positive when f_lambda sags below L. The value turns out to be 2.2 Ang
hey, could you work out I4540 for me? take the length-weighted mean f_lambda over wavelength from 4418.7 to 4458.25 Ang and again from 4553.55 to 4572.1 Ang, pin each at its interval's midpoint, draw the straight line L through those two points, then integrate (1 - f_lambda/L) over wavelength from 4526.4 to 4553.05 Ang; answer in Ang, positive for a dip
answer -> 1.1 Ang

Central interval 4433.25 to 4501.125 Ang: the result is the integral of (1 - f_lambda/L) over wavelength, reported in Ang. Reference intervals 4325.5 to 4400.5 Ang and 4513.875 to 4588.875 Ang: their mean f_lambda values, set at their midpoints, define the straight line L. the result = -3.7 Ang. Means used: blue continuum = 13.2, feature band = 15.1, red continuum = 15.1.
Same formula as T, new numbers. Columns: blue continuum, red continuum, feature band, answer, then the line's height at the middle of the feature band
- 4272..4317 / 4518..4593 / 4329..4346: 1.3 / 13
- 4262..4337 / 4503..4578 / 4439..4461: -0.6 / 14.5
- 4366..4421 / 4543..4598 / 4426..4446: -1.4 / 14.1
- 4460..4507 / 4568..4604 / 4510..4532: 0.7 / 15.4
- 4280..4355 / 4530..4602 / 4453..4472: -0.3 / 14.2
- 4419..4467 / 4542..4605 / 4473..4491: -0.4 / 15.1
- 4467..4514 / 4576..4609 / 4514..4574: 2.3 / 15.5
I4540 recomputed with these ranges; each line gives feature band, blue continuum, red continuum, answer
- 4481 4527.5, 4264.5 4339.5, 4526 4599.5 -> -3.2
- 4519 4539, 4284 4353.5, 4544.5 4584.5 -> 0.9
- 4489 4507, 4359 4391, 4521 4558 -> -1.6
